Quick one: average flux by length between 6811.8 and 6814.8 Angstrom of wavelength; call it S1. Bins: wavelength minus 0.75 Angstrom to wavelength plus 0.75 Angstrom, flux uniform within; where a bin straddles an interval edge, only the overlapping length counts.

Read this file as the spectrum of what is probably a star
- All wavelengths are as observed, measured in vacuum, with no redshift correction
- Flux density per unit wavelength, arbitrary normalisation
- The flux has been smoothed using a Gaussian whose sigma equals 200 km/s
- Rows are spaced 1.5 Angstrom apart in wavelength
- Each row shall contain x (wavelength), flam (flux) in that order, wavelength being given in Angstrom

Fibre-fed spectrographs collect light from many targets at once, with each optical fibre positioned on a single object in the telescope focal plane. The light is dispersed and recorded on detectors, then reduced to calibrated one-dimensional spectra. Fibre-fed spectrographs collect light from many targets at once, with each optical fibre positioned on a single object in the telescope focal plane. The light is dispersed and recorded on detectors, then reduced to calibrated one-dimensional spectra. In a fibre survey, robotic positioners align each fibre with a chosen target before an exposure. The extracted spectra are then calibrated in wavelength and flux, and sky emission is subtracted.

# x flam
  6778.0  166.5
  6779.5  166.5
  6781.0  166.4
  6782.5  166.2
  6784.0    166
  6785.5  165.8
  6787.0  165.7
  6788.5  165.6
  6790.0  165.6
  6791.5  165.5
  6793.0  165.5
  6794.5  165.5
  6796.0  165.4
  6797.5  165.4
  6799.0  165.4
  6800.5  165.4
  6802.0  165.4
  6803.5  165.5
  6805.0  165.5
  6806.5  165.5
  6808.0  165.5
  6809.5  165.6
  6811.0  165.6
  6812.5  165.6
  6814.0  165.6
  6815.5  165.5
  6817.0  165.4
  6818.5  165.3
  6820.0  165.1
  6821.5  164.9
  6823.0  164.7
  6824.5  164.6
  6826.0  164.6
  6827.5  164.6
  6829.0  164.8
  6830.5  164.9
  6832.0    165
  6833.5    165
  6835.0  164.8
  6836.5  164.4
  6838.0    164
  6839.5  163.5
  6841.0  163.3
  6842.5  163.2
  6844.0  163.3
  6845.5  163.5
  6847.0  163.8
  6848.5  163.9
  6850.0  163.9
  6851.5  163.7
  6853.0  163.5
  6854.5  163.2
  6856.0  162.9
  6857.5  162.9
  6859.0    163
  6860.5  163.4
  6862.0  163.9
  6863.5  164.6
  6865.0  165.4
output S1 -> 166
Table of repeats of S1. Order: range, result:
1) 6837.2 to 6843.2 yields 164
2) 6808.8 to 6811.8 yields 166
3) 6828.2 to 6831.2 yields 165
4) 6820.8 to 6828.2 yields 165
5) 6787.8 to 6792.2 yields 166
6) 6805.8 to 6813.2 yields 166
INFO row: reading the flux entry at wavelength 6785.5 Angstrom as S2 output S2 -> 165.8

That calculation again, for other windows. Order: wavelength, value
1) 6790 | 165.6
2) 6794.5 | 165.5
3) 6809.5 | 165.6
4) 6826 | 164.6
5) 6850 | 163.9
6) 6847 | 163.8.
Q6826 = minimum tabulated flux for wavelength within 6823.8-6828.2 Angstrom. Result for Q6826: 164.6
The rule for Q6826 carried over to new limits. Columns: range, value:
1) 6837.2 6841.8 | 163.3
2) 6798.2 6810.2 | 165.4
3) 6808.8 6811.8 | 165.6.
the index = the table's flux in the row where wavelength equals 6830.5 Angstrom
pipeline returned 164.9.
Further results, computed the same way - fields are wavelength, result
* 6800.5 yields 165.4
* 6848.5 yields 163.9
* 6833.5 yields 165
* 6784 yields 166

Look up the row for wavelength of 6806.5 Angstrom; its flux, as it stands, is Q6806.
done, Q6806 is 165.5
